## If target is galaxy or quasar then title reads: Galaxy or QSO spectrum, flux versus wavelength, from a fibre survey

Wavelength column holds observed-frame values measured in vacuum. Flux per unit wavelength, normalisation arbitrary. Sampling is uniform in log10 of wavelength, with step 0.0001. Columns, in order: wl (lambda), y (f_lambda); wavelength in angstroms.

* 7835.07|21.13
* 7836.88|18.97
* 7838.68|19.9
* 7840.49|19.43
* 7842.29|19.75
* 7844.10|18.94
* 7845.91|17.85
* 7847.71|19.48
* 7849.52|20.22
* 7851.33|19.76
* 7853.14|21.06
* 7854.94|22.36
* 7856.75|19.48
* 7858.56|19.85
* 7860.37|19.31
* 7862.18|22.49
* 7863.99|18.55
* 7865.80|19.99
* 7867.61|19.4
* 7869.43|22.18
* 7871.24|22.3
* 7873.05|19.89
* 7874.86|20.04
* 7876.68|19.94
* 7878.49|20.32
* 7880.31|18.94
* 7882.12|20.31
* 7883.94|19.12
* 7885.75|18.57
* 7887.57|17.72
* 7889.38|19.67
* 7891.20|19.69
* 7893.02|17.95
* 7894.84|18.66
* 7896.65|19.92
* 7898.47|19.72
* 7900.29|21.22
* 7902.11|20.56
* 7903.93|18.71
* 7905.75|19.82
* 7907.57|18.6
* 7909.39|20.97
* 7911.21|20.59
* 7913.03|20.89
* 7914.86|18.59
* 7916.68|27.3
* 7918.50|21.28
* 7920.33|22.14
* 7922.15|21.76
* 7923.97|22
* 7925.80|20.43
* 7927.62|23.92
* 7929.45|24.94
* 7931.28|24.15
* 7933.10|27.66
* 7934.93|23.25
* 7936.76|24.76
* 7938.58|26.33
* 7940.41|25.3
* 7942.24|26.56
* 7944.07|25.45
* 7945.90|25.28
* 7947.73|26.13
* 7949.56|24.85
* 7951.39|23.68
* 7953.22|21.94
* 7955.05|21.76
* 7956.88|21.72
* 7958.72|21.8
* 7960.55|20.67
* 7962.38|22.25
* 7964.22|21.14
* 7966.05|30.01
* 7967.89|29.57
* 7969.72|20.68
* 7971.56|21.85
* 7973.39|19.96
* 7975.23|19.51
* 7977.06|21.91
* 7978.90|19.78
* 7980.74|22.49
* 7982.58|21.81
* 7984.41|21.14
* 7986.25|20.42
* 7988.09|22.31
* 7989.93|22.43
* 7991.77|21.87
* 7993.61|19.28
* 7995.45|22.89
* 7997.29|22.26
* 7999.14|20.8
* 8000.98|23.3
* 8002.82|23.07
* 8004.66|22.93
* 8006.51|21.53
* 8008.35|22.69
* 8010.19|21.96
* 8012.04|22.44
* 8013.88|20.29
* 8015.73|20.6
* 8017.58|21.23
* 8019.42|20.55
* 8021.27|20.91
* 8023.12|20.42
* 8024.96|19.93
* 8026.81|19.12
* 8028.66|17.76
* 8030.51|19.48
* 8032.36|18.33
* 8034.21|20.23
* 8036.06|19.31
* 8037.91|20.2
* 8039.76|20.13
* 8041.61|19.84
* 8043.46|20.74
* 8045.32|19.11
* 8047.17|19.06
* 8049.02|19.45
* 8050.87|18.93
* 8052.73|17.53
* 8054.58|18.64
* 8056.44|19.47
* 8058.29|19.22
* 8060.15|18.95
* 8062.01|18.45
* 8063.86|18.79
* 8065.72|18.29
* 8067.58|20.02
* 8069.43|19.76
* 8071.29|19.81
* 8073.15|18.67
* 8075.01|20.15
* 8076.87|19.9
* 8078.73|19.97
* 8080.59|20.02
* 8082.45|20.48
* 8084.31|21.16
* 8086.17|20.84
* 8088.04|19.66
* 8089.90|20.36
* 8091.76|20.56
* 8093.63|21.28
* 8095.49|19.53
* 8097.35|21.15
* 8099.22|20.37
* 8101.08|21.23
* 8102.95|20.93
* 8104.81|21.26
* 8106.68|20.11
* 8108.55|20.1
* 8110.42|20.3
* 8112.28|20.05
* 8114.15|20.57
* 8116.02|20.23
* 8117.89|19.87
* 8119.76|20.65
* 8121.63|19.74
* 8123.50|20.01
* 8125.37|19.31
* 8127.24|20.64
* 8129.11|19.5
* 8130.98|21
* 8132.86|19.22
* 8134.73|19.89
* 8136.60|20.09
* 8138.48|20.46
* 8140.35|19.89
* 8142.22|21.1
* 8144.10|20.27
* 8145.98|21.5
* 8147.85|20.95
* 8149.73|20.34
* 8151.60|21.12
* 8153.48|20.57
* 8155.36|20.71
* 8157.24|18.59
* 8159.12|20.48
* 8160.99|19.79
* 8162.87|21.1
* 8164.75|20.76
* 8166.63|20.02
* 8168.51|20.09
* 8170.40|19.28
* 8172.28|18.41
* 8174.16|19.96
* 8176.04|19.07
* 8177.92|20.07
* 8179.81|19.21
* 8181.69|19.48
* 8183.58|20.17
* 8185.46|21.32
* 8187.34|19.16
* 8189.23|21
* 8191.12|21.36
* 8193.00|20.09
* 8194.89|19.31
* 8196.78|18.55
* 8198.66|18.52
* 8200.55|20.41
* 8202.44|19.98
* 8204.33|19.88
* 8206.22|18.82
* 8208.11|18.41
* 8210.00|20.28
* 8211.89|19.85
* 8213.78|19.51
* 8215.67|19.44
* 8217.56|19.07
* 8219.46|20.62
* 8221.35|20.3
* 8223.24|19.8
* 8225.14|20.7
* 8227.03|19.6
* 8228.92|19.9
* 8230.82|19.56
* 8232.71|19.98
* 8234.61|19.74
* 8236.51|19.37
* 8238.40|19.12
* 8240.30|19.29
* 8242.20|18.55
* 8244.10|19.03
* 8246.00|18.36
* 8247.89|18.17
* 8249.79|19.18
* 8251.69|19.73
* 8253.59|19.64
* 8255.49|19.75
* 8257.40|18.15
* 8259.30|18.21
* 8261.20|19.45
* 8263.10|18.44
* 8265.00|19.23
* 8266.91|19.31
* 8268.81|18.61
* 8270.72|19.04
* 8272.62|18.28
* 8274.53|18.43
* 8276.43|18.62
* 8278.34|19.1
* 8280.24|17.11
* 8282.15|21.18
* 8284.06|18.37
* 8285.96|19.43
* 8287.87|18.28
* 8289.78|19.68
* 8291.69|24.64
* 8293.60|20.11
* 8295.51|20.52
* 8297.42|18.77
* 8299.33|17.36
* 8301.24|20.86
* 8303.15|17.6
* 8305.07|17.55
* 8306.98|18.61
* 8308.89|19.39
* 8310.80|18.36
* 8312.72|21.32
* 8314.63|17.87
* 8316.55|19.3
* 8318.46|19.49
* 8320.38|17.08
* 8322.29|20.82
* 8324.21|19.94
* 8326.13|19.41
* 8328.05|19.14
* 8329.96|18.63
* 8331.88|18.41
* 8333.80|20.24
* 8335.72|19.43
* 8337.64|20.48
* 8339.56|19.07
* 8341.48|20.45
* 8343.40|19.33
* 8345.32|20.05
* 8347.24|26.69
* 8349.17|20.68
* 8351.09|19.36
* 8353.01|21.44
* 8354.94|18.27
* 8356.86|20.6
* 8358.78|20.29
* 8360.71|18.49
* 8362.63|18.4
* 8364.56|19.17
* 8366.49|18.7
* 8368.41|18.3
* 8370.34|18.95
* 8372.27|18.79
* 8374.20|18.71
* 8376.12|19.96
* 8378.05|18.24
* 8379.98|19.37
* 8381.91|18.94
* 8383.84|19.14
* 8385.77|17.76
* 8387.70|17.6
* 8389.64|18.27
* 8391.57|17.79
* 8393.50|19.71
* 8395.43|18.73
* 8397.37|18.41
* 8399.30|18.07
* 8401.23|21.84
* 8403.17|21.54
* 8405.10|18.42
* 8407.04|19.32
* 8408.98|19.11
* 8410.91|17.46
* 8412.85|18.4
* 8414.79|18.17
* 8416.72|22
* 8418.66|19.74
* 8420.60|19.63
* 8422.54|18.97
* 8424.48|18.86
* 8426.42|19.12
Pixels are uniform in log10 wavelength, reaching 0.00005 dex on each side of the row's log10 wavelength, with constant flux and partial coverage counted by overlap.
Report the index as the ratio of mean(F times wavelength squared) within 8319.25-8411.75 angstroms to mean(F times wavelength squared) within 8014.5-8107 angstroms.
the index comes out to 1.05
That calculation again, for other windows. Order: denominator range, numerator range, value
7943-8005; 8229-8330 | 0.92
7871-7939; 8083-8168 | 1.02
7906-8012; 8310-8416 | 0.94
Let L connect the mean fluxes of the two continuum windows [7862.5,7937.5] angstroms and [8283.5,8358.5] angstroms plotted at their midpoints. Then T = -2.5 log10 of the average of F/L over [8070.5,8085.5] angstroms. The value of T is 0.02 mag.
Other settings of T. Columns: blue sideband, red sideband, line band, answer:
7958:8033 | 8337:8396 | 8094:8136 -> 0.03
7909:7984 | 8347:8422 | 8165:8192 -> 0.06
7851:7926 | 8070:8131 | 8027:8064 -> 0.06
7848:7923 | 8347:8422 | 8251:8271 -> 0.03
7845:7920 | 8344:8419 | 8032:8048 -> 0.01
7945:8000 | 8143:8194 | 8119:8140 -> 0.03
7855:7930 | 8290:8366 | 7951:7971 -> -0.14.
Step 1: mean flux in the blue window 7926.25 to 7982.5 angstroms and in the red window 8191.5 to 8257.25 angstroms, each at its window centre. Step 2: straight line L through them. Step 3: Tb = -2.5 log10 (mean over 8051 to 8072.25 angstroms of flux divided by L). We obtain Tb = 0.158 mag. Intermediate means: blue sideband 23.6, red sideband 19.5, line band 19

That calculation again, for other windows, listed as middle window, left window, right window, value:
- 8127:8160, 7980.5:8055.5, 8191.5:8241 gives -0.02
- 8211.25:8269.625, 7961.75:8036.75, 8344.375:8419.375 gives 0.04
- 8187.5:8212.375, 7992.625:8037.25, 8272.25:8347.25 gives 0.01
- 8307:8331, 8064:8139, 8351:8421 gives 0.01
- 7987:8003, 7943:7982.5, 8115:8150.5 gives 0.02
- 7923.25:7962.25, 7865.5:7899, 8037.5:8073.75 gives -0.22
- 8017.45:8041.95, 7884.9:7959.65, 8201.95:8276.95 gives 0.07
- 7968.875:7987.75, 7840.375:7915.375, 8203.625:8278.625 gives -0.07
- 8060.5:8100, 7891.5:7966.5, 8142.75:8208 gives 0.05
